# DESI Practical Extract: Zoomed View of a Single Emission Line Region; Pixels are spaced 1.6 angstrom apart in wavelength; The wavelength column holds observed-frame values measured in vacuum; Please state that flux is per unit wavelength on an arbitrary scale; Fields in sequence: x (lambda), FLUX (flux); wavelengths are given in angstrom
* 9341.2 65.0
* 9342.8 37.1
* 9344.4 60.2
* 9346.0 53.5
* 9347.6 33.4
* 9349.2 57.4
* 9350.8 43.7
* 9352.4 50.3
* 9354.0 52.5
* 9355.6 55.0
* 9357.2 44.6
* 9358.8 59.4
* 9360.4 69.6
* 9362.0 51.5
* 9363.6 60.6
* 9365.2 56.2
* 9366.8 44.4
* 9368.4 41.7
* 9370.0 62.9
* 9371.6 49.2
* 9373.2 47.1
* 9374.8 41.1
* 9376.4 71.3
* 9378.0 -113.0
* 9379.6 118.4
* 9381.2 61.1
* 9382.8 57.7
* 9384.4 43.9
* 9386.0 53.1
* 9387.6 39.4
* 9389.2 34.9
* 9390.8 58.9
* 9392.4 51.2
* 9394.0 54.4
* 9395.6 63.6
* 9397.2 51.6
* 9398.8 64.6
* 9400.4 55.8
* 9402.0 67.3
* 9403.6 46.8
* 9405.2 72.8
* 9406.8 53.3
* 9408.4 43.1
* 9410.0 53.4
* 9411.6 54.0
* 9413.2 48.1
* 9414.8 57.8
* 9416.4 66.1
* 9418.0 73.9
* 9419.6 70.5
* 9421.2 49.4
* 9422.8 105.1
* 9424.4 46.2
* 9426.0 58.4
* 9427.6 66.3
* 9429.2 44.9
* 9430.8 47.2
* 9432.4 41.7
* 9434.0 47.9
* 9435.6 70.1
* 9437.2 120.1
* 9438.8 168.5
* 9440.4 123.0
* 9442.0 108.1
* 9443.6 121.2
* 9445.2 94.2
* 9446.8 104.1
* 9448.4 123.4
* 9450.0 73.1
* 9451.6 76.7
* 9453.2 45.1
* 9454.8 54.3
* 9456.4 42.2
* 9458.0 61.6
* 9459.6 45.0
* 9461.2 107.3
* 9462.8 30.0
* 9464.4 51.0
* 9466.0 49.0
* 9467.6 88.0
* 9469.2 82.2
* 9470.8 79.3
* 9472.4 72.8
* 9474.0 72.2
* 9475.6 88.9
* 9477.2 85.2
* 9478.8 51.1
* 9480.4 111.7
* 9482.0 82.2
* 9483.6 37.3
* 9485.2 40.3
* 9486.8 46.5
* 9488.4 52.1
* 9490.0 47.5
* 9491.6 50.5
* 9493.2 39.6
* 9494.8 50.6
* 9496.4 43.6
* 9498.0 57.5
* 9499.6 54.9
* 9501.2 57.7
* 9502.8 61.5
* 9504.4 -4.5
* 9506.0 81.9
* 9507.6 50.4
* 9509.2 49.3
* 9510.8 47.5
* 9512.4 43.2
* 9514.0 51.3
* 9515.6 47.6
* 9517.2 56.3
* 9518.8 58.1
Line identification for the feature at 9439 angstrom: H-alpha 6563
